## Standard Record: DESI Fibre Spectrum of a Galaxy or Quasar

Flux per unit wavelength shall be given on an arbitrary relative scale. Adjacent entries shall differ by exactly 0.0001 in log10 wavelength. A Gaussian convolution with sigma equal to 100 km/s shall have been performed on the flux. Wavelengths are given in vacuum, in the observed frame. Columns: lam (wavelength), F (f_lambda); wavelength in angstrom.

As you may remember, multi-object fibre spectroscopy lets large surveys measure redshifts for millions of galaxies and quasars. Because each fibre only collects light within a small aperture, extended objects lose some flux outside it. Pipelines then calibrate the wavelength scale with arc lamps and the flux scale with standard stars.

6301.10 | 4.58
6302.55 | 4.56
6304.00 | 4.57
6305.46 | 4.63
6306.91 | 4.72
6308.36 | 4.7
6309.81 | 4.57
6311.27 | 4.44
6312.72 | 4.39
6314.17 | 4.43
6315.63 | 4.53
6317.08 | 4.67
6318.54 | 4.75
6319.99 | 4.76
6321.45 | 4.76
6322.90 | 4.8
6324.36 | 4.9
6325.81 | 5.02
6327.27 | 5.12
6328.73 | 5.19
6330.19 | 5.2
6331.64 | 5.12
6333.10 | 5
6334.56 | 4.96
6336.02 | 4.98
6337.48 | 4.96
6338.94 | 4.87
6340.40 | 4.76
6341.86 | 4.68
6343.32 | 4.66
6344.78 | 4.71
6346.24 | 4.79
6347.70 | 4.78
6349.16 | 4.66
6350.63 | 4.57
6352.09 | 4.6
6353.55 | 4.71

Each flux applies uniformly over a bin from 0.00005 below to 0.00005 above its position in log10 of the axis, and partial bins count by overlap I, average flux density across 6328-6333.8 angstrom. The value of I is 5.13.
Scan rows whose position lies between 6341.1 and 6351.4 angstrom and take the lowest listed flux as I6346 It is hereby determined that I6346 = 4.57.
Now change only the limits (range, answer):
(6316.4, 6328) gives 4.67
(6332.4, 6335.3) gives 4.96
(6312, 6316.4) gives 4.39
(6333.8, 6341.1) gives 4.76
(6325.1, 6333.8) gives 5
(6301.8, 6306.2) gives 4.56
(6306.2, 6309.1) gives 4.7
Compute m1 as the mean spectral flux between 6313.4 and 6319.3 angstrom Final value 4.6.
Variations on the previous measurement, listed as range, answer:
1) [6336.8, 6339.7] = 4.91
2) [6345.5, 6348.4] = 4.79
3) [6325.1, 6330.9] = 5.12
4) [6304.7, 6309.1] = 4.68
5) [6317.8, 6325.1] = 4.8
